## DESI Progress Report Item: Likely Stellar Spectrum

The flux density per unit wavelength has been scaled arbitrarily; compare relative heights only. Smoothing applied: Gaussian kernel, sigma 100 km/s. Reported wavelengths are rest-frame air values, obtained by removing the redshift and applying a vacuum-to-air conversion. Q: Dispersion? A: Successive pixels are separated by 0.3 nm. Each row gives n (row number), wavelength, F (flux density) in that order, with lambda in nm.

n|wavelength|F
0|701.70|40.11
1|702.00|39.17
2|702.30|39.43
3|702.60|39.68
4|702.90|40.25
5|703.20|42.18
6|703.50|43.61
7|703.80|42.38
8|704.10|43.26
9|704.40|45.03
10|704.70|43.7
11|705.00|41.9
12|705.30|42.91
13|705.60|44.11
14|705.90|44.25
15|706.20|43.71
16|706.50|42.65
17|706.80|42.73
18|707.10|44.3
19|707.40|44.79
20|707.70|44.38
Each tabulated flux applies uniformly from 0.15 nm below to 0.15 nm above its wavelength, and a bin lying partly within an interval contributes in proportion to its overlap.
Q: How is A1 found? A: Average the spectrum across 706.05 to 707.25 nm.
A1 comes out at 43.3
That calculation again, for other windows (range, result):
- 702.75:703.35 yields 41.2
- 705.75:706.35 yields 44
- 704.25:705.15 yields 43.5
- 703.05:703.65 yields 42.9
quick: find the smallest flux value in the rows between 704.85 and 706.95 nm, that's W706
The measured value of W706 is 41.9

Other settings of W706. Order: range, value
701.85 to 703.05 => 39.17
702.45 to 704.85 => 39.68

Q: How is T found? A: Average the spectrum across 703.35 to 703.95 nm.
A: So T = 43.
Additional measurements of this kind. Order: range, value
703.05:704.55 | 43.3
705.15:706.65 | 43.5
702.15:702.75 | 39.6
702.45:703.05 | 40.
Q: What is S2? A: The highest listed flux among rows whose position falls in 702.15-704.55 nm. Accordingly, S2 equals 45.03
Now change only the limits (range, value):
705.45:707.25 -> 44.3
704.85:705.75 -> 44.11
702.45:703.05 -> 40.25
